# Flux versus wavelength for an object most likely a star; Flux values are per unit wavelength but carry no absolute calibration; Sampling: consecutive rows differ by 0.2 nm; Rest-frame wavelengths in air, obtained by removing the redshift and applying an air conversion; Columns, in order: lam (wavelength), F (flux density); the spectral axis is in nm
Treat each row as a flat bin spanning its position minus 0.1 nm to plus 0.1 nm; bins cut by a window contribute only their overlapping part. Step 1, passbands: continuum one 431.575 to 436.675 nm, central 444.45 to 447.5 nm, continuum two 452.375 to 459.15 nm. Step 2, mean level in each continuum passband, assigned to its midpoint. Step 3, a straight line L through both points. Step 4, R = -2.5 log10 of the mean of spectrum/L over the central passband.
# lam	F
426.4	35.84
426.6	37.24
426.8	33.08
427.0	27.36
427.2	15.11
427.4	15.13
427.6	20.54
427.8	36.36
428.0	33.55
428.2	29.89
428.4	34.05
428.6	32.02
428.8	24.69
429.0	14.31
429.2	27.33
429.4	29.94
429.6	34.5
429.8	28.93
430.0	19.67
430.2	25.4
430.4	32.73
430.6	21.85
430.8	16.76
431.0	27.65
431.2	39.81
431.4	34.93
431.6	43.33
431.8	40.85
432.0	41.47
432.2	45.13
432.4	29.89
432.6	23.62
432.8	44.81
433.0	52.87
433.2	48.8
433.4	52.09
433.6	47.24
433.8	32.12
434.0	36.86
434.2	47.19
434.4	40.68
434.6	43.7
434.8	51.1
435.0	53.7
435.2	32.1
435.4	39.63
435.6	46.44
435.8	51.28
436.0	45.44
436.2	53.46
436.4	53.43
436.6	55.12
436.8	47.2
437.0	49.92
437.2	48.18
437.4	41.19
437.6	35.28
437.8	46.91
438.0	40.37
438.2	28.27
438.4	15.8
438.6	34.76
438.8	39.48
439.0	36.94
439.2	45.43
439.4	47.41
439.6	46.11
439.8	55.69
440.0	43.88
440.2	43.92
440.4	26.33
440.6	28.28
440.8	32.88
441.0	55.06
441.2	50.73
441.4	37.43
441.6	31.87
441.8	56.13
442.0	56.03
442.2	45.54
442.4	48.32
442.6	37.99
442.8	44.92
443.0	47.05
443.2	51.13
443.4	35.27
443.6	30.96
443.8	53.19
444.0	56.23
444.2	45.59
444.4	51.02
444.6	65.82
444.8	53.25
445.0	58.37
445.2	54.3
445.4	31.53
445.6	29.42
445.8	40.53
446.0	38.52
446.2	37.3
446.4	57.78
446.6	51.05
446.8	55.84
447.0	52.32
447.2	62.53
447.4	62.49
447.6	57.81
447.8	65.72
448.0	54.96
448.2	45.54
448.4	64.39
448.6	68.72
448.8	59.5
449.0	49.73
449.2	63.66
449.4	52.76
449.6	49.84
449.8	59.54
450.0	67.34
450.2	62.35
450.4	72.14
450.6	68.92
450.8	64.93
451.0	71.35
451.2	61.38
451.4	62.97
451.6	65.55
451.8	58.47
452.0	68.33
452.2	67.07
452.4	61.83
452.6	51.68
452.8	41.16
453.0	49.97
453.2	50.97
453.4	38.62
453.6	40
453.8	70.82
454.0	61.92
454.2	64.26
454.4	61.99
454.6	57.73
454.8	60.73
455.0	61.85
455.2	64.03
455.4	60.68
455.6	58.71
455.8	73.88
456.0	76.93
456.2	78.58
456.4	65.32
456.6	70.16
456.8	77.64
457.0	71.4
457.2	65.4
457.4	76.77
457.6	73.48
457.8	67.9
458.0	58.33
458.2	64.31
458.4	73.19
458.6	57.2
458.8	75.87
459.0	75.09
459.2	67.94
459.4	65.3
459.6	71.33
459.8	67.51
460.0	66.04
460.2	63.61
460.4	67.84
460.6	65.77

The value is 0.10 mag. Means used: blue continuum 44.3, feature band 50.1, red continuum 63.5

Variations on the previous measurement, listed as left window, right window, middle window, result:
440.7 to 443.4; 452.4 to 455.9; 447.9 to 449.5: -0.11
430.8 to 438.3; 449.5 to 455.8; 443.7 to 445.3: -0.05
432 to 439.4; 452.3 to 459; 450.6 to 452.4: -0.11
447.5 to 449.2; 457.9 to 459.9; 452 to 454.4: 0.14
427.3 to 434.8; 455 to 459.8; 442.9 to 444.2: 0.11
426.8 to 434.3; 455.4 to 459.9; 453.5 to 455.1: 0.09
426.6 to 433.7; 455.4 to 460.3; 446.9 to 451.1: -0.06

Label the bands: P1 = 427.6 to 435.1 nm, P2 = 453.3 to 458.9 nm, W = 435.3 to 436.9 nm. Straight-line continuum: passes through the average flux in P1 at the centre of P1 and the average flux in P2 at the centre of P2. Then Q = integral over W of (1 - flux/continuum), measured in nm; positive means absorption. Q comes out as -0.30 nm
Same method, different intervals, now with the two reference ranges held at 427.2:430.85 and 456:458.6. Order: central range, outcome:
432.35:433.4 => -0.30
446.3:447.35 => -0.05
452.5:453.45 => 0.25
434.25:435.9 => -0.43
